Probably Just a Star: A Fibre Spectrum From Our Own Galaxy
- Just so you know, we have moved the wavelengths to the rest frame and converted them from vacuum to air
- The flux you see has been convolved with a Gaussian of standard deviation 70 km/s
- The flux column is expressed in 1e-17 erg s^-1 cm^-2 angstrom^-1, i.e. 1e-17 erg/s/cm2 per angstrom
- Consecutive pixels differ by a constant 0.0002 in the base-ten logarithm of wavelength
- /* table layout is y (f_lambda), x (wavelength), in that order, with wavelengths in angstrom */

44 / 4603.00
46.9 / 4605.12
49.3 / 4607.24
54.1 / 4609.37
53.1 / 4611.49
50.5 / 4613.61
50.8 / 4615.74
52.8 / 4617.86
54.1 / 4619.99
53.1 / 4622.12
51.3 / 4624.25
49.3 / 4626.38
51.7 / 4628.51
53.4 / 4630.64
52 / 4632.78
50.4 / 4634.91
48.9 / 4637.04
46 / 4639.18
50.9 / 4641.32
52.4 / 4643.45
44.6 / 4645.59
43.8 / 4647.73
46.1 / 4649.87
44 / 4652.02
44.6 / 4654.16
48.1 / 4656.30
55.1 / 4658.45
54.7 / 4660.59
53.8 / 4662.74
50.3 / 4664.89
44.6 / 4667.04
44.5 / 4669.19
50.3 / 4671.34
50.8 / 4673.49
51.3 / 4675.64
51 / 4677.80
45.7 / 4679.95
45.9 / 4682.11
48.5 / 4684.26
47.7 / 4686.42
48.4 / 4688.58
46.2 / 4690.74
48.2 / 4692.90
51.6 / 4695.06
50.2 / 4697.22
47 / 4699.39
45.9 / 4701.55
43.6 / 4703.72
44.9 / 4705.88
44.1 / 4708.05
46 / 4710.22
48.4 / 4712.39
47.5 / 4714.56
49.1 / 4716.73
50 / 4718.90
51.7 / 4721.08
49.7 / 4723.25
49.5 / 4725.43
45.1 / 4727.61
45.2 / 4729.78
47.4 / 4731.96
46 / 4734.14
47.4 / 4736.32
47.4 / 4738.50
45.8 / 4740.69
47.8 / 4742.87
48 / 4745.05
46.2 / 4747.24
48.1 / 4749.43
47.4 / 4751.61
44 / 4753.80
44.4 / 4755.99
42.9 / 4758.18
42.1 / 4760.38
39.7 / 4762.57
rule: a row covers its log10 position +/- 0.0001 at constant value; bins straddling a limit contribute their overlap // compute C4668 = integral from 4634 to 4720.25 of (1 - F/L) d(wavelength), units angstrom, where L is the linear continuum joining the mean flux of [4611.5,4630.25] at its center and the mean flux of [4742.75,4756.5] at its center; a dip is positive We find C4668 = 2.4 angstrom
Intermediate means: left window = 51.8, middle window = 48.1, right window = 46.6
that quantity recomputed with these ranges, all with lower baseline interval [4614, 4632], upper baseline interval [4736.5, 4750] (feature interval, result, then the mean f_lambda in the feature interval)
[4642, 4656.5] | 1.3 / 46.3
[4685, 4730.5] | 0.9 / 47.6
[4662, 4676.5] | 0.3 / 49.2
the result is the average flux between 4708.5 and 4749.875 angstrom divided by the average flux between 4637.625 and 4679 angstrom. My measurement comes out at 0.98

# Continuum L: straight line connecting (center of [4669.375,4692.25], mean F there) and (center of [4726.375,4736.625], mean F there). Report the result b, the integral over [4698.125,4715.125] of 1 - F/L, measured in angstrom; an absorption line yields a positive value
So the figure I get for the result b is 0.5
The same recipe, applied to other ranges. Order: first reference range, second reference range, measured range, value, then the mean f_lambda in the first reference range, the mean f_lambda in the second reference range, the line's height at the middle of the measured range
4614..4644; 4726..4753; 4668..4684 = 0.28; 51.2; 46.8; 49.3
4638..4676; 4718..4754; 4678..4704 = 0.27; 48.6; 47.5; 48.1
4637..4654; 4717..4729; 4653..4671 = -0.82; 46.8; 49.1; 47.3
